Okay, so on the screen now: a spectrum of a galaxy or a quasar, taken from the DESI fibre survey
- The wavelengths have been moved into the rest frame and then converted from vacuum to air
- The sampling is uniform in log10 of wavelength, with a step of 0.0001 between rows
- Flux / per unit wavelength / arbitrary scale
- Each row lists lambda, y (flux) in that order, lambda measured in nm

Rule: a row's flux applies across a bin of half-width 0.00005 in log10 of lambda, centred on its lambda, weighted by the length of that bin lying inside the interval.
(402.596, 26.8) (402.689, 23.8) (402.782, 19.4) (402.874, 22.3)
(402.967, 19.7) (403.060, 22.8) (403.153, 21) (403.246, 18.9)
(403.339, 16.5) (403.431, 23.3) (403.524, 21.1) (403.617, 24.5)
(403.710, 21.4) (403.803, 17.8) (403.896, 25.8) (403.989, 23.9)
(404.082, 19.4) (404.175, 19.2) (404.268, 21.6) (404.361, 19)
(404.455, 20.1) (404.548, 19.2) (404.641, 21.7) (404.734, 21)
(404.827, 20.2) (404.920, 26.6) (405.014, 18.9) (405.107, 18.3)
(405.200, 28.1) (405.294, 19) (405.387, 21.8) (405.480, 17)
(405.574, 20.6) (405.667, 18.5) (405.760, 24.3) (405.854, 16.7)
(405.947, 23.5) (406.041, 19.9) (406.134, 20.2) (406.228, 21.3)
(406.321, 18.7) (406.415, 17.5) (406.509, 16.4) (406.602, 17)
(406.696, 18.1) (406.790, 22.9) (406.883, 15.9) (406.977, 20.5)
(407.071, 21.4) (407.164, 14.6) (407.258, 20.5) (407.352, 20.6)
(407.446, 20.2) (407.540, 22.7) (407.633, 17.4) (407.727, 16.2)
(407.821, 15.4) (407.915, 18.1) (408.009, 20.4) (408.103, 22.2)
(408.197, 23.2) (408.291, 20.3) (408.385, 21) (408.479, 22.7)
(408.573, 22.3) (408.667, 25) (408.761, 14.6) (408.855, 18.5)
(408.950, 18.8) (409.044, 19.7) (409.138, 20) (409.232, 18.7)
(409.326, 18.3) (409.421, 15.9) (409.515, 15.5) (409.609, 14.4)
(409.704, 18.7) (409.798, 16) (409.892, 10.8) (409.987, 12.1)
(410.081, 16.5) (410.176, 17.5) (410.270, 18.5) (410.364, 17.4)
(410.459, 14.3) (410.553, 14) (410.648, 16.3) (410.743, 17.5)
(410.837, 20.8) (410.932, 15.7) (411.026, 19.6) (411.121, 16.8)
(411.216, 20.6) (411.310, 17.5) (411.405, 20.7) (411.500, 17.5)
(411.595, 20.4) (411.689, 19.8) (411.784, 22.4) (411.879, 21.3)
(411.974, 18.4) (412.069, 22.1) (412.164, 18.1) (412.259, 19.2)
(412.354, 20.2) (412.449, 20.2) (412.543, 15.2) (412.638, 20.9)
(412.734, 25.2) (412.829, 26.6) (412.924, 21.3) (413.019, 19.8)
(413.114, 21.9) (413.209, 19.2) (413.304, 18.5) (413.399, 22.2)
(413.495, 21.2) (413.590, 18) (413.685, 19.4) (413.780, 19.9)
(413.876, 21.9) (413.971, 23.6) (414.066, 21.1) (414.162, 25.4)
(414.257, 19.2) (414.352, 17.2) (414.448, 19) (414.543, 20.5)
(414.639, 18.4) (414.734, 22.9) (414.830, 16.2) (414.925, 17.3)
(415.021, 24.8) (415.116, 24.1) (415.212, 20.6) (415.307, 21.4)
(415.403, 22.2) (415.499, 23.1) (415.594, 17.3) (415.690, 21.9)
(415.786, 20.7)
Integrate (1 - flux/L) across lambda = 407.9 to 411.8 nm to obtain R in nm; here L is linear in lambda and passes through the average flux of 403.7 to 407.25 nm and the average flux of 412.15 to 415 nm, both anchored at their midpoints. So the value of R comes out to 0.38 nm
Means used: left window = 20.2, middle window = 18.3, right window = 20.4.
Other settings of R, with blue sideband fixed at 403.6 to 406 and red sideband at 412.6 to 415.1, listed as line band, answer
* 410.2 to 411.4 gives 0.19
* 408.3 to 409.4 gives 0.06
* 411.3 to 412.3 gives 0.05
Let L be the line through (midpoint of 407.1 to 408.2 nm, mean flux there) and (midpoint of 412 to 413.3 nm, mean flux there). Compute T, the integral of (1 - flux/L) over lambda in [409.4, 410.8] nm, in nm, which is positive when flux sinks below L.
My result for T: 0.29 nm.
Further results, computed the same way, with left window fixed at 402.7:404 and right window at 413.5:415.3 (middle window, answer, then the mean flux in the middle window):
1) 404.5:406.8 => 0.099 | 20.3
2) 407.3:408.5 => 0.059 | 20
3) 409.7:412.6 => 0.397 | 17.9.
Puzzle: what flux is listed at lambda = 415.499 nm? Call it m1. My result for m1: 23.1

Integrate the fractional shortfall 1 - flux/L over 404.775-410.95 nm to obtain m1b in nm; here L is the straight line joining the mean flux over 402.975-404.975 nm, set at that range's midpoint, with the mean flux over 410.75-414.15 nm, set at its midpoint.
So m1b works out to 0.55 nm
